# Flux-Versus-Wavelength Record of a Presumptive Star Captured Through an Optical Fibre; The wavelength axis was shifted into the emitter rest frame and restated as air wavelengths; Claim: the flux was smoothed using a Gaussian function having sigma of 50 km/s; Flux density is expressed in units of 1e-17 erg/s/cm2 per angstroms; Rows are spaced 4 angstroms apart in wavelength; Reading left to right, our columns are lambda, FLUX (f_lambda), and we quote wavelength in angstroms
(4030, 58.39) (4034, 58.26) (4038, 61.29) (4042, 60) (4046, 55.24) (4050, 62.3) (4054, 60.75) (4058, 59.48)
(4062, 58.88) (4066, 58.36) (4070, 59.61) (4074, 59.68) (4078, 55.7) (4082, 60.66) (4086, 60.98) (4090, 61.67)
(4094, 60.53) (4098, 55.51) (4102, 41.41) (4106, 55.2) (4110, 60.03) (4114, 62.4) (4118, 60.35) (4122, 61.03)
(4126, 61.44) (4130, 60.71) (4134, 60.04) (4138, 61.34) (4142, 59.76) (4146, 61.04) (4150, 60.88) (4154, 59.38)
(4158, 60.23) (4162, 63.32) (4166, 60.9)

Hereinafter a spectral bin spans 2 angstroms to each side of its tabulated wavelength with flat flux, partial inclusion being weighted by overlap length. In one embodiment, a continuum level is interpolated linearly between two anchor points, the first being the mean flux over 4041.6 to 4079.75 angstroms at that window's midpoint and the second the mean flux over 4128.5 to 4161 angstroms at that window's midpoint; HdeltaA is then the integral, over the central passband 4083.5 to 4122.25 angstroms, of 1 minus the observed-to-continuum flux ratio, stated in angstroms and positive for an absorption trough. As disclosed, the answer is 1.3 angstroms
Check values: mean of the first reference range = 59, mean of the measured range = 57.8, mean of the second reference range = 60.5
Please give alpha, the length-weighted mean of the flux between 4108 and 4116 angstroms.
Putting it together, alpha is 61.2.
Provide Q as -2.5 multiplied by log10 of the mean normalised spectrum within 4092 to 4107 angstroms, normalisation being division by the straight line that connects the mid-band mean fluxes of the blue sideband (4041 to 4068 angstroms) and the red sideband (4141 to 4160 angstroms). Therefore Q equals 0.13 mag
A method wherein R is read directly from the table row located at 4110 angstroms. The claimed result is 60.03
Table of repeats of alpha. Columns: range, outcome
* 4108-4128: 61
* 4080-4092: 61.1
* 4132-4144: 60.4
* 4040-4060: 59.6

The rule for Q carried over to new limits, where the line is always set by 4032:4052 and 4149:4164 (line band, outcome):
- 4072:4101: 0.03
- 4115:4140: -0.01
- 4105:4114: 0.03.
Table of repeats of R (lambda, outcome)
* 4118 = 60.35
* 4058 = 59.48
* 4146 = 61.04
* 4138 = 61.34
